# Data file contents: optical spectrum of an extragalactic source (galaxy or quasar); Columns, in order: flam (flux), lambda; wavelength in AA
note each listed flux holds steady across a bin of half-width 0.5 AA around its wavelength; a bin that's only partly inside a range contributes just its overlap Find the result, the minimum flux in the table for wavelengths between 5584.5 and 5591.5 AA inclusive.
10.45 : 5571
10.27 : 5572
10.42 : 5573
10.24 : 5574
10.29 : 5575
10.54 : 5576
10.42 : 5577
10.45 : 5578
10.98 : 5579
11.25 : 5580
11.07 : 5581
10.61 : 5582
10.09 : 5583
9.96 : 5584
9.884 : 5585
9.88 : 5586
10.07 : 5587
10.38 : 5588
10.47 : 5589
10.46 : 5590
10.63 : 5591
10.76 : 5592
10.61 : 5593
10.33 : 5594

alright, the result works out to 9.88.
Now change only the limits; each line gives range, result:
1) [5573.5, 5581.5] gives 10.24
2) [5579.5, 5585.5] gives 9.884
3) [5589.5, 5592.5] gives 10.46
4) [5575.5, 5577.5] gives 10.42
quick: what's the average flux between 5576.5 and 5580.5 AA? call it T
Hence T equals 10.8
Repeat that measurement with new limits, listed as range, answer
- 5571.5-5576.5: 10.4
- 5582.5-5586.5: 9.95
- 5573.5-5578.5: 10.4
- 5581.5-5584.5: 10.2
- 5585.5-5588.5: 10.1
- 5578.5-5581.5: 11.1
